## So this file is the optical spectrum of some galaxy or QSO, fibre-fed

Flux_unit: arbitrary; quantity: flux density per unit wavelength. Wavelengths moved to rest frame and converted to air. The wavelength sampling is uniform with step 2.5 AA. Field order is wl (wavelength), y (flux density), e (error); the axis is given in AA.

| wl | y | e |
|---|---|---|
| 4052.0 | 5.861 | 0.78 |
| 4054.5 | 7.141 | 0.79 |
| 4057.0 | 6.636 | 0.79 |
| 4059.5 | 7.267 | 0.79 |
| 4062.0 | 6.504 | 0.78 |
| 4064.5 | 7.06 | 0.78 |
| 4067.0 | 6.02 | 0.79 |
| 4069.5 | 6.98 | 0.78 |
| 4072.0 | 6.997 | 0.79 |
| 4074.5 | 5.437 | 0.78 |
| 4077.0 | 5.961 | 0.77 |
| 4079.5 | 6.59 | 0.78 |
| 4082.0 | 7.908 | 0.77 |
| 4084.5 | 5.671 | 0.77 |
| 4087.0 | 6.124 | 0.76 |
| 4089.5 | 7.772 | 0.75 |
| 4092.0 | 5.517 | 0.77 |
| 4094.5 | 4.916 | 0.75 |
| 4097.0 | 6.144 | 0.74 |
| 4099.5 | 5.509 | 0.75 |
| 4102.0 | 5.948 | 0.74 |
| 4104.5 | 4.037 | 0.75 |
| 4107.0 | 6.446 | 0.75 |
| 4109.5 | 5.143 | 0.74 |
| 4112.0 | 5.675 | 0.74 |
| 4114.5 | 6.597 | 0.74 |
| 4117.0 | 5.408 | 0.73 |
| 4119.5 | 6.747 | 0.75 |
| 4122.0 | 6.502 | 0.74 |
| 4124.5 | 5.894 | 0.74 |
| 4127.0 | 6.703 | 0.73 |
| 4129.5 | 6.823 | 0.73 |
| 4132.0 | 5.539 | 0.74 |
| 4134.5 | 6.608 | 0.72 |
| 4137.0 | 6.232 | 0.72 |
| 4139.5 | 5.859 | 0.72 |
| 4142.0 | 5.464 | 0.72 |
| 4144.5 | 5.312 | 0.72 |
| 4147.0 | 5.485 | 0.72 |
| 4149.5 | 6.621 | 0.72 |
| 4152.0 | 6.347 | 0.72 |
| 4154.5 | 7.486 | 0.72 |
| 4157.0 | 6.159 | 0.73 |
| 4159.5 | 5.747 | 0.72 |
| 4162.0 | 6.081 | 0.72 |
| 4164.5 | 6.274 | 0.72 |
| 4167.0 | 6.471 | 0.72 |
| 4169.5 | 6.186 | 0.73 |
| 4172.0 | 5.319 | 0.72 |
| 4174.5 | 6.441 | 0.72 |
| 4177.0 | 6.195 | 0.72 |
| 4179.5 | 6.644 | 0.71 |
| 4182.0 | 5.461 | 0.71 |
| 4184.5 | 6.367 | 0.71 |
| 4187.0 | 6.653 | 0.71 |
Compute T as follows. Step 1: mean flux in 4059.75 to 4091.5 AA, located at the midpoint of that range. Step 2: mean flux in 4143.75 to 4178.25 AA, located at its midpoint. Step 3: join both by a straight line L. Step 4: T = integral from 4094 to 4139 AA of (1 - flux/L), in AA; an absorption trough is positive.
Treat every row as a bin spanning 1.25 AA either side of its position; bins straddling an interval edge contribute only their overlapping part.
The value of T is 2.99 AA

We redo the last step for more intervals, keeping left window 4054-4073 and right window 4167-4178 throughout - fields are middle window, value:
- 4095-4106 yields 1.95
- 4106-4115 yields 0.83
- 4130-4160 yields 0.79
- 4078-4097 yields 0.90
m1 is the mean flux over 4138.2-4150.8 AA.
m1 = 5.75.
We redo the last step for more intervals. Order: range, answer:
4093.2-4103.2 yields 5.63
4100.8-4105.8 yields 5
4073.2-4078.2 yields 5.71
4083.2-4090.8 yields 6.52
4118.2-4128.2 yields 6.46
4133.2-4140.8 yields 6.22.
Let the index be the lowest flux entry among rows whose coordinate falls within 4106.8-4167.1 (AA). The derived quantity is 5.143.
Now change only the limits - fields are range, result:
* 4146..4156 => 5.485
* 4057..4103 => 4.916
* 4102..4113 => 4.037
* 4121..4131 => 5.894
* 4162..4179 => 5.319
